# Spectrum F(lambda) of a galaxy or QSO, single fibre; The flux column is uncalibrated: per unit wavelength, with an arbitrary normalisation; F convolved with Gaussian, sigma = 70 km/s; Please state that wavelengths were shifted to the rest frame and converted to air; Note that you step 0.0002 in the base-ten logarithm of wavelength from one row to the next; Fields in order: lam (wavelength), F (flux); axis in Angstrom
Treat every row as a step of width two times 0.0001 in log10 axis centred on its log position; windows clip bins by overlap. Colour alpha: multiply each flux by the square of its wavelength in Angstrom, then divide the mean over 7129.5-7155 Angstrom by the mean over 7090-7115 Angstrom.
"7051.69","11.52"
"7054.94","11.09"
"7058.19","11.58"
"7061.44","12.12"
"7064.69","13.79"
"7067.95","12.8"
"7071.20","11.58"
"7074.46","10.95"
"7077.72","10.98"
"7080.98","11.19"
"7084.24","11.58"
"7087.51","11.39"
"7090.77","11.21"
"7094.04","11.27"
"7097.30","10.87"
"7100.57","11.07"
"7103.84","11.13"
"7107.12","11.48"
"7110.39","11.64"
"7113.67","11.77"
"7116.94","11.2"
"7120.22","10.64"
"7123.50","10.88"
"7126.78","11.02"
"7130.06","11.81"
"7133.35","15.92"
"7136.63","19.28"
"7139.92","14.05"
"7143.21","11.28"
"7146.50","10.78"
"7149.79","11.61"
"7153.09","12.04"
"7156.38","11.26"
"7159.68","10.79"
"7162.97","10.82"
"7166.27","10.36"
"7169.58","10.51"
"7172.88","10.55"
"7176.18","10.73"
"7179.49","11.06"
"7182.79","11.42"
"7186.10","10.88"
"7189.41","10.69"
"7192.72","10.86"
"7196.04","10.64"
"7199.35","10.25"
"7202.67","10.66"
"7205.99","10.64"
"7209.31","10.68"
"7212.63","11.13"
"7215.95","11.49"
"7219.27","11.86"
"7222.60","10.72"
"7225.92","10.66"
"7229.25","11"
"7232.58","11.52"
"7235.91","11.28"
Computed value 1.2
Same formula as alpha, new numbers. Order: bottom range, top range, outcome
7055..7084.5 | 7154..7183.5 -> 0.94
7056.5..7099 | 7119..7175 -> 1.05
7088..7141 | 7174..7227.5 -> 0.92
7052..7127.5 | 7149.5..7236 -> 0.98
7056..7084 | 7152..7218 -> 0.95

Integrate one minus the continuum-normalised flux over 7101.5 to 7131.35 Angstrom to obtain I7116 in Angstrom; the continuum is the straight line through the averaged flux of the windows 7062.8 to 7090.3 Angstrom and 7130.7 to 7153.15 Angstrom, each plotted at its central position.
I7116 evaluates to 3.7 Angstrom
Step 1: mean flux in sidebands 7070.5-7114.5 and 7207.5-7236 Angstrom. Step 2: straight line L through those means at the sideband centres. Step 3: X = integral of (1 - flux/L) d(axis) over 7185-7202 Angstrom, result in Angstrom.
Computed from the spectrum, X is 0.8 Angstrom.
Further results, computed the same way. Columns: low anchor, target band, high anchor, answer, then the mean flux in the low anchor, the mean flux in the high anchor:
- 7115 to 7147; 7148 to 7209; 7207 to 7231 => 5.0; 12.7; 11.1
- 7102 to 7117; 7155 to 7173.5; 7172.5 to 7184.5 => 0.6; 11.5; 11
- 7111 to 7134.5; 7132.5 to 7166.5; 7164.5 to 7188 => -3.8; 11.8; 10.8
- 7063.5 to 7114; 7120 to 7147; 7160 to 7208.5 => -4.6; 11.5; 10.7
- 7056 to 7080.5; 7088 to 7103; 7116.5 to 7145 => 1.5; 11.9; 13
